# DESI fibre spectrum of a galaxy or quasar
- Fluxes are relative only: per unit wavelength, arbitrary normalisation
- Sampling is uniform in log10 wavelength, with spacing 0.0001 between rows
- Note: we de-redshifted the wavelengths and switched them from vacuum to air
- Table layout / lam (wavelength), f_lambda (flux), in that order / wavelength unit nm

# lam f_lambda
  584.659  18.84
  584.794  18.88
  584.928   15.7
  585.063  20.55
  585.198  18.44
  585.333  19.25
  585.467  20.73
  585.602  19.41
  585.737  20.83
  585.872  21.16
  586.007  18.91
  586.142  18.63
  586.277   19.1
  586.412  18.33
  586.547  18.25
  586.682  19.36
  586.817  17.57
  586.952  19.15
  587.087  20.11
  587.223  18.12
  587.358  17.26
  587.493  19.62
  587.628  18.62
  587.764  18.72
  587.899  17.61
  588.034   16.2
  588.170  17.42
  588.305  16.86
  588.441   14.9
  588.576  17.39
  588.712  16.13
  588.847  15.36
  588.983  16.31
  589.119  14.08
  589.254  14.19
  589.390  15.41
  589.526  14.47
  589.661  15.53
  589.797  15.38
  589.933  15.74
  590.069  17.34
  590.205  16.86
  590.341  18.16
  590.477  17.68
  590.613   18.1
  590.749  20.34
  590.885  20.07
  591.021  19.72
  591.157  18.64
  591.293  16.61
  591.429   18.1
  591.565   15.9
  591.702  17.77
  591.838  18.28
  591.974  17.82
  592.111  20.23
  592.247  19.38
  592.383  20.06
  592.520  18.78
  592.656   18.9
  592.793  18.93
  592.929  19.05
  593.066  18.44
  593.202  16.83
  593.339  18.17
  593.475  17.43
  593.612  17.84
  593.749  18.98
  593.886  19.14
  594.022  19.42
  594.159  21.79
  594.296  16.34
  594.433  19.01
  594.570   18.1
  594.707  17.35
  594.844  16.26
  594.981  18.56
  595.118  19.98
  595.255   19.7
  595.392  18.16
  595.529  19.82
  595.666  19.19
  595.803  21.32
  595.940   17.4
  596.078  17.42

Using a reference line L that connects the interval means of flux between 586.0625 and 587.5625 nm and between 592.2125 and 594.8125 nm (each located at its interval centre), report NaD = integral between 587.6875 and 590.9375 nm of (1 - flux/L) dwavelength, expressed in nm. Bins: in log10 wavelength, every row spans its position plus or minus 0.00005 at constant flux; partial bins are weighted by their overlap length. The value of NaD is 0.35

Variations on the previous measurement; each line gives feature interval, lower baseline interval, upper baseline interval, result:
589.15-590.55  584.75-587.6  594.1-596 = 0.21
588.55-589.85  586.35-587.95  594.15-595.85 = 0.23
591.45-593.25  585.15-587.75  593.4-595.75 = 0.03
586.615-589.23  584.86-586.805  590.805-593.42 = 0.22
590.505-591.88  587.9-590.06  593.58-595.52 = -0.11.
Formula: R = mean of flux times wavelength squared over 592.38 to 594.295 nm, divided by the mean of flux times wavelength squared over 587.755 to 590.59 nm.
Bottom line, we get 1.17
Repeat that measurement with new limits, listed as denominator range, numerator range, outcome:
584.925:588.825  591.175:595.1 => 1.02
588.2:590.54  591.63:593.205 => 1.19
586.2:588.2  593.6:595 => 1.03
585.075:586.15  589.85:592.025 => 0.92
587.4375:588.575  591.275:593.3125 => 1.07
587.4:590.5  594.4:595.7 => 1.15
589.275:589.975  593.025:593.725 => 1.19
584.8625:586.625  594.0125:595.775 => 1.01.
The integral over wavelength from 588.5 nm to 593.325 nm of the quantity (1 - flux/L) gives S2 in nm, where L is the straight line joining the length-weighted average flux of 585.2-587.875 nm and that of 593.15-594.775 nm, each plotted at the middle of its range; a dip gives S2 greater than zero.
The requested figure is 0.30 nm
